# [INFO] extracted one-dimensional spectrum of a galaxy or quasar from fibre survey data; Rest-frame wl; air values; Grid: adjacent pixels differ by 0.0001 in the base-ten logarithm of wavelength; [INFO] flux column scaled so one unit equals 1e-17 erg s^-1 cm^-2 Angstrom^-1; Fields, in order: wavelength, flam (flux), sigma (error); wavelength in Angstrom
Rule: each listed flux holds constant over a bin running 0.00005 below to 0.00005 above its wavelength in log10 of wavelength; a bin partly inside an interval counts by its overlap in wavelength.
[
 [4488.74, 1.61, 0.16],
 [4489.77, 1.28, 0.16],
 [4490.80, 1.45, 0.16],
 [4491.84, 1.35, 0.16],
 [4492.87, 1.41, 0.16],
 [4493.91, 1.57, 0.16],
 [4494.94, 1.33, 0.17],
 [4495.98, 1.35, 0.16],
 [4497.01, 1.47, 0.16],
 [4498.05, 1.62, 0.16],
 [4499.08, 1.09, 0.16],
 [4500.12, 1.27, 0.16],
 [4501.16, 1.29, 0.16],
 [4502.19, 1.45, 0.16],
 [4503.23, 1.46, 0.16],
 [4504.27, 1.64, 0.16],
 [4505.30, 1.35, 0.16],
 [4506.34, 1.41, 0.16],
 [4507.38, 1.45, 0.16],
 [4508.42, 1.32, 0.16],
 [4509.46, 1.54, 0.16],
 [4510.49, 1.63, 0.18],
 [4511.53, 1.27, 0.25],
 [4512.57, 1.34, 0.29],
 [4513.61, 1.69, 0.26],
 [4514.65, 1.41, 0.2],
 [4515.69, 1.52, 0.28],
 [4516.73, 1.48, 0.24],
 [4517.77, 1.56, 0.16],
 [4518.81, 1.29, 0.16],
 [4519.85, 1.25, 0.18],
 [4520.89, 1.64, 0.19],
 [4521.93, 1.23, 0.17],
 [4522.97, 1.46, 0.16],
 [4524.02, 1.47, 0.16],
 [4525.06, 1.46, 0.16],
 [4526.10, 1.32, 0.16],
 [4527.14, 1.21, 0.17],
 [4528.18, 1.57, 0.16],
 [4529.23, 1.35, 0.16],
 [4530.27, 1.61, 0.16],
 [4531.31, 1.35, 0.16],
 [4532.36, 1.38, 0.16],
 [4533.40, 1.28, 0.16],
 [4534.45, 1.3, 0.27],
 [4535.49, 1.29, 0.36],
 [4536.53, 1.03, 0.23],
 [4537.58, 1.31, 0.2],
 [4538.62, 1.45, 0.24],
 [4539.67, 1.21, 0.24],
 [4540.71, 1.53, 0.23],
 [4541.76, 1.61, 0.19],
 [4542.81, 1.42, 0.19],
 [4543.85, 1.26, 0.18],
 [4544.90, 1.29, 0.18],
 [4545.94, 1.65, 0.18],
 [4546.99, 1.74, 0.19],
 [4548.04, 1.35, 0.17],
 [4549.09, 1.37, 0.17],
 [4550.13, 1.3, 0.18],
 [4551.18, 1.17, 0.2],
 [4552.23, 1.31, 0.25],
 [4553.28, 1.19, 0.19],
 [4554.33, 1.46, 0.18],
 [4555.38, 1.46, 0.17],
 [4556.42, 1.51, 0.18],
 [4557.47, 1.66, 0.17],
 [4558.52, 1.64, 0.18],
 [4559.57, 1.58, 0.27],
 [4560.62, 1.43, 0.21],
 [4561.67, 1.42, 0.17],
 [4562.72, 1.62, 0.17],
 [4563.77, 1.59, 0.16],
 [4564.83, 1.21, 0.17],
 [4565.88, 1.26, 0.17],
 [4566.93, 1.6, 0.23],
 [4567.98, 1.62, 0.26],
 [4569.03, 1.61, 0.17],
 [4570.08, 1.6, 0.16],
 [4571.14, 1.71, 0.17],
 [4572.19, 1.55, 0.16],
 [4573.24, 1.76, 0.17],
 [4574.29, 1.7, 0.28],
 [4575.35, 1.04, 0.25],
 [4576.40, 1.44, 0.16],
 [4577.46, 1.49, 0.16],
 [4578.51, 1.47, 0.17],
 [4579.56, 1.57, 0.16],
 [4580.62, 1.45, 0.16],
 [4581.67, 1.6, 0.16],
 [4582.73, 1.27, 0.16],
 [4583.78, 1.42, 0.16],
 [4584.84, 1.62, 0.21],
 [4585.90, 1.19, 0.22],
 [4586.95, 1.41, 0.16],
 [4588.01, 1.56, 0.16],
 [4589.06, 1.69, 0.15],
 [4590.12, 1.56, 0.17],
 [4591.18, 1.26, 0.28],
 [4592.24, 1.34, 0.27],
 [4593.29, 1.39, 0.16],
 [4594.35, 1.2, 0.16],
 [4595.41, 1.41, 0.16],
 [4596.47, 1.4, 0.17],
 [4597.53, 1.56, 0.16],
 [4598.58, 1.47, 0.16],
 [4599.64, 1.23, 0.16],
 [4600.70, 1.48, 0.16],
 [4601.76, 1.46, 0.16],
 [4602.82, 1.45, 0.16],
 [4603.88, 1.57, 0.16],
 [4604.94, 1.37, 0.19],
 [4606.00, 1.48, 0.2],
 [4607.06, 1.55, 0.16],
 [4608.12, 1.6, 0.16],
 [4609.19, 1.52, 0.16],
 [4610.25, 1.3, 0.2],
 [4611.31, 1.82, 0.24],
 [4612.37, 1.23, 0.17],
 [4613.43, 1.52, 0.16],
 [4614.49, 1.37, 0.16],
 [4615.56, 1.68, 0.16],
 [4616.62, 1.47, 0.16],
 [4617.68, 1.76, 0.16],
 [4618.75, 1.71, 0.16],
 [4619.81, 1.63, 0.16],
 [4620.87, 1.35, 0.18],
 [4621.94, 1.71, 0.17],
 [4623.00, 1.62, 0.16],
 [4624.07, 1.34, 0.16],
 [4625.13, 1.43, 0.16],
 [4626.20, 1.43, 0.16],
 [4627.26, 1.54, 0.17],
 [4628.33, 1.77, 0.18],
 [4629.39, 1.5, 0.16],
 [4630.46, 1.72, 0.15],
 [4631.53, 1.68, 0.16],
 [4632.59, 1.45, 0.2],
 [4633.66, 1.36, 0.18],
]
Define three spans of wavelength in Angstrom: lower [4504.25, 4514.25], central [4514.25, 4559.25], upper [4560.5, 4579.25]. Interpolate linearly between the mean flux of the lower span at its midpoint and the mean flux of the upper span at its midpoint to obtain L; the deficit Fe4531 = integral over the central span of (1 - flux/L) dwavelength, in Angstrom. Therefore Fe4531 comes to 2.3 Angstrom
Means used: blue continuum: 1.46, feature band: 1.4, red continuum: 1.51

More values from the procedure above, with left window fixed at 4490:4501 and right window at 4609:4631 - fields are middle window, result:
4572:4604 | 1.1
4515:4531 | -0.1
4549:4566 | 0.4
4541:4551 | 0.1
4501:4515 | -0.5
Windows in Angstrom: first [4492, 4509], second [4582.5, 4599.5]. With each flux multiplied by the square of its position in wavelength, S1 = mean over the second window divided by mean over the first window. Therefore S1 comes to 1.1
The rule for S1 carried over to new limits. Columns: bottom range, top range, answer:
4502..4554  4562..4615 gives 1.08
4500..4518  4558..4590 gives 1.07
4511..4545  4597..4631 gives 1.14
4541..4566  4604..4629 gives 1.09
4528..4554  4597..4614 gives 1.11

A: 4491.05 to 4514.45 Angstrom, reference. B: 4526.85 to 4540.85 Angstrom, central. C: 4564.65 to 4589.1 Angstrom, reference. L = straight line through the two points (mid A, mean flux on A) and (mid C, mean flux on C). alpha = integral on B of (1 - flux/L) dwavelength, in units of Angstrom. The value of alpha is 1.0 Angstrom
